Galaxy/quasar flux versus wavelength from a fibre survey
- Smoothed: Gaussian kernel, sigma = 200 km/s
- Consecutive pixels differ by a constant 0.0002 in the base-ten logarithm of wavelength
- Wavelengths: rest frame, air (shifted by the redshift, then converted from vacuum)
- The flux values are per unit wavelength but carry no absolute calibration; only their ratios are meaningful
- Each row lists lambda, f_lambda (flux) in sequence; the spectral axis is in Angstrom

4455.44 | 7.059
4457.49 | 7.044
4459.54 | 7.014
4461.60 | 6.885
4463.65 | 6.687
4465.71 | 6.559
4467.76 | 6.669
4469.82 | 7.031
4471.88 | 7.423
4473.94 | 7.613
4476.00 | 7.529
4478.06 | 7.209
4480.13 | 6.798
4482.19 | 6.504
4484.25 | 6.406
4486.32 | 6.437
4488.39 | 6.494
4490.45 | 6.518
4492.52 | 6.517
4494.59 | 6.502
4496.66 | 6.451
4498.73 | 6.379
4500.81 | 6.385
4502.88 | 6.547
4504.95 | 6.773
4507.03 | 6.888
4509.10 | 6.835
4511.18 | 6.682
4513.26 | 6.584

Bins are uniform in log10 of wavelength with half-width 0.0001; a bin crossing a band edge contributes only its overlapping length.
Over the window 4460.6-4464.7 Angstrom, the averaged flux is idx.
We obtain 6.79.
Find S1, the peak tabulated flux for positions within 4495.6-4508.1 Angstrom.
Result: 6.888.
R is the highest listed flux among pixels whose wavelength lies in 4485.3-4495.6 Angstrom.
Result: 6.518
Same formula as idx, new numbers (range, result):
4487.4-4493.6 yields 6.52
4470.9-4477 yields 7.52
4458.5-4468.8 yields 6.77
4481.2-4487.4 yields 6.45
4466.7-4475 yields 7.19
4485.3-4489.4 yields 6.46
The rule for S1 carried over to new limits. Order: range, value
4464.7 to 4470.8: 7.031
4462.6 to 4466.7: 6.687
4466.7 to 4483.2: 7.613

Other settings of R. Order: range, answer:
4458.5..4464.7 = 7.014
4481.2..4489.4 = 6.504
